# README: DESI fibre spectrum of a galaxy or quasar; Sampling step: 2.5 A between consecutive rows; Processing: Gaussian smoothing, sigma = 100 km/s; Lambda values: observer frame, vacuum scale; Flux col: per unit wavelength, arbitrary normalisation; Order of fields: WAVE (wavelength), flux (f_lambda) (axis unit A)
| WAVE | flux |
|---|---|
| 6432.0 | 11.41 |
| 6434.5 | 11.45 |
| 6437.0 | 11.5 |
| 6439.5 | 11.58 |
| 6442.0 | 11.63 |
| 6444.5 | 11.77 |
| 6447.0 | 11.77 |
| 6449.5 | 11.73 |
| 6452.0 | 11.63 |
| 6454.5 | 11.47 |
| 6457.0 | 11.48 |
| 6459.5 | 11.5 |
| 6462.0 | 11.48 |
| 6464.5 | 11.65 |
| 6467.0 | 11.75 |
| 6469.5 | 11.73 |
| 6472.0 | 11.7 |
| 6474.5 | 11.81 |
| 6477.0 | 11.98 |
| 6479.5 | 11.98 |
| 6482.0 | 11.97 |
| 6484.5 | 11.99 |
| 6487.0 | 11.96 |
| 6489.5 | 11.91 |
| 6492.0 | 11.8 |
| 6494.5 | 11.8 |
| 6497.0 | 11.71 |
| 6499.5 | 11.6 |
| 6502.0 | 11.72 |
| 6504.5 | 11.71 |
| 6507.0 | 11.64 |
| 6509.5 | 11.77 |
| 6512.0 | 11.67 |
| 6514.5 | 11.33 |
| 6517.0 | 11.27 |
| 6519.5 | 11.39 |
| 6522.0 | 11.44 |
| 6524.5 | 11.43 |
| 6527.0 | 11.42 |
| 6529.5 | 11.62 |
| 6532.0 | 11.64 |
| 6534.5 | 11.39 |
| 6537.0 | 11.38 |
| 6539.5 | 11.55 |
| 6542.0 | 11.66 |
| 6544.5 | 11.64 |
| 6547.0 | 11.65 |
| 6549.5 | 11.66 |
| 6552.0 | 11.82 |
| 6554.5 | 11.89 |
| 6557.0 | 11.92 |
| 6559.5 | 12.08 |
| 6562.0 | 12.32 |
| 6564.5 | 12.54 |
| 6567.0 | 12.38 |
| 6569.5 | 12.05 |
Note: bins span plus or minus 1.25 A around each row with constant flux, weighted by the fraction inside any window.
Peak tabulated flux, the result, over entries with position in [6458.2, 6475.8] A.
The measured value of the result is 11.81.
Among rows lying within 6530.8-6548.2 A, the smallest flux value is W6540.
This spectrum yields 11.38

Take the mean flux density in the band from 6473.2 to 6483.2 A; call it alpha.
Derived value 11.9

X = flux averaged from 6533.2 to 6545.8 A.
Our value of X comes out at 11.5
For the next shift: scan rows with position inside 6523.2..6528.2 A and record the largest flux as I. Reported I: 11.43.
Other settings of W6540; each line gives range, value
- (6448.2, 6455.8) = 11.47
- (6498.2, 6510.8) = 11.6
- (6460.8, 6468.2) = 11.48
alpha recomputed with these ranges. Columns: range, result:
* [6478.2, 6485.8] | 12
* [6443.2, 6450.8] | 11.8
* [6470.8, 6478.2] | 11.8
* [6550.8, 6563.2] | 12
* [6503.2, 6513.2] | 11.7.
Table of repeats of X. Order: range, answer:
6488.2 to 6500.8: 11.8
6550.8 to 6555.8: 11.9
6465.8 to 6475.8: 11.7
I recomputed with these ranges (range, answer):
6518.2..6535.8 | 11.64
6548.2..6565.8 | 12.54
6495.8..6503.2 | 11.72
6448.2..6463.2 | 11.73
